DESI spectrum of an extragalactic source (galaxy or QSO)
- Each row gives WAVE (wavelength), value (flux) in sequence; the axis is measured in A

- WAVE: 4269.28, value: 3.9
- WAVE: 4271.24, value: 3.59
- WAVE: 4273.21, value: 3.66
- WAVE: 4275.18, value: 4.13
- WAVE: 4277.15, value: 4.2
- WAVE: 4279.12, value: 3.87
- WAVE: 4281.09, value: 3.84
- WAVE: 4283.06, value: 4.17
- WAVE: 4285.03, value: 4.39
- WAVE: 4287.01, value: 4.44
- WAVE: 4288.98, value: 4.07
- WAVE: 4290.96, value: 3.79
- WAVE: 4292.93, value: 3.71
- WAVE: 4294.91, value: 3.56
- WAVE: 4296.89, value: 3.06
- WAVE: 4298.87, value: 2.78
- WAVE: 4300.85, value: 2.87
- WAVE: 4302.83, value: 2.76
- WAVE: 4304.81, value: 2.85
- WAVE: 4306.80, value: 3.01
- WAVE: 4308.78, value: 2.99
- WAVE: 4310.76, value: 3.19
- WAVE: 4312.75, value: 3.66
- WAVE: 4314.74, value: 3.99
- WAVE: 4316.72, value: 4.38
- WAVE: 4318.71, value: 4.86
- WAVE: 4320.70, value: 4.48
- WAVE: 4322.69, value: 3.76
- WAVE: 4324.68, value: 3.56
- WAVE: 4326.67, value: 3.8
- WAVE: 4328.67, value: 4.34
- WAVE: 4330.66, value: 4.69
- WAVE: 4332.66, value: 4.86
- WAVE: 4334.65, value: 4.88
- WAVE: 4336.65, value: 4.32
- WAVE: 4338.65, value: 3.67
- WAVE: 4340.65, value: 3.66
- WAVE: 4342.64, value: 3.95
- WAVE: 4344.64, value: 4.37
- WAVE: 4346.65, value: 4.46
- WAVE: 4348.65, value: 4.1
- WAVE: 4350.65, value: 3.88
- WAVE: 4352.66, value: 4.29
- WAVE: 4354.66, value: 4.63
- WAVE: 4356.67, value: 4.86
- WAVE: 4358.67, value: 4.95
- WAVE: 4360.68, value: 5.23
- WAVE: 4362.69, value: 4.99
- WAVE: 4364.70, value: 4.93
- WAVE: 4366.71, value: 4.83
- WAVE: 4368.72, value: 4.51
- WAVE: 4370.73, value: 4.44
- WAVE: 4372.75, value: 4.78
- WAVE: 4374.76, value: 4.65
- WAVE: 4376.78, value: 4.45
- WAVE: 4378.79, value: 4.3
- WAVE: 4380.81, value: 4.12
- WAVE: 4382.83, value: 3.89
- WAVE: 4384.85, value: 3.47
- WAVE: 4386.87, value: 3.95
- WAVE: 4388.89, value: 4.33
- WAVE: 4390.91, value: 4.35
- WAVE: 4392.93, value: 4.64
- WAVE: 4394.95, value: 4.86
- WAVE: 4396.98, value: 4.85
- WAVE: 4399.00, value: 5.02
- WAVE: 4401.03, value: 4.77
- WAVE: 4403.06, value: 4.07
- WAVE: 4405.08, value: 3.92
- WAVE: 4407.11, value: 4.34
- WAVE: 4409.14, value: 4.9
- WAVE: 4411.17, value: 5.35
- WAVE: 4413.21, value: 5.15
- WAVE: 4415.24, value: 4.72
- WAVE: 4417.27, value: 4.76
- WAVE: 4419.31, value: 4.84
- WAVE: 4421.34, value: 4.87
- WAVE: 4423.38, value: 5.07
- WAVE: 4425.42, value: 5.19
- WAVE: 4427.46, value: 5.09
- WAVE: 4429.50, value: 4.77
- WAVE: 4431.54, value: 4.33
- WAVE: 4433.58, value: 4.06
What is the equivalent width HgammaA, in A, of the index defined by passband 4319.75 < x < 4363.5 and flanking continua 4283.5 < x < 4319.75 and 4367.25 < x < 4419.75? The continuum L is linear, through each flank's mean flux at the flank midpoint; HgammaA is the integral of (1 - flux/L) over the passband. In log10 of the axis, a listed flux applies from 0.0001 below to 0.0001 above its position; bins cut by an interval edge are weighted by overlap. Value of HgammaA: -3.89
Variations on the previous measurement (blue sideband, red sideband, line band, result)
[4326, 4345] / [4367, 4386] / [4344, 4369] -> -1.99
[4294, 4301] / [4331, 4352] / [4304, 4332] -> -1.65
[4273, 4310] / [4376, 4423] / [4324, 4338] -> -1.50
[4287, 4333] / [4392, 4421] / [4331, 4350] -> -1.13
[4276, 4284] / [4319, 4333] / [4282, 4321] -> 4.51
